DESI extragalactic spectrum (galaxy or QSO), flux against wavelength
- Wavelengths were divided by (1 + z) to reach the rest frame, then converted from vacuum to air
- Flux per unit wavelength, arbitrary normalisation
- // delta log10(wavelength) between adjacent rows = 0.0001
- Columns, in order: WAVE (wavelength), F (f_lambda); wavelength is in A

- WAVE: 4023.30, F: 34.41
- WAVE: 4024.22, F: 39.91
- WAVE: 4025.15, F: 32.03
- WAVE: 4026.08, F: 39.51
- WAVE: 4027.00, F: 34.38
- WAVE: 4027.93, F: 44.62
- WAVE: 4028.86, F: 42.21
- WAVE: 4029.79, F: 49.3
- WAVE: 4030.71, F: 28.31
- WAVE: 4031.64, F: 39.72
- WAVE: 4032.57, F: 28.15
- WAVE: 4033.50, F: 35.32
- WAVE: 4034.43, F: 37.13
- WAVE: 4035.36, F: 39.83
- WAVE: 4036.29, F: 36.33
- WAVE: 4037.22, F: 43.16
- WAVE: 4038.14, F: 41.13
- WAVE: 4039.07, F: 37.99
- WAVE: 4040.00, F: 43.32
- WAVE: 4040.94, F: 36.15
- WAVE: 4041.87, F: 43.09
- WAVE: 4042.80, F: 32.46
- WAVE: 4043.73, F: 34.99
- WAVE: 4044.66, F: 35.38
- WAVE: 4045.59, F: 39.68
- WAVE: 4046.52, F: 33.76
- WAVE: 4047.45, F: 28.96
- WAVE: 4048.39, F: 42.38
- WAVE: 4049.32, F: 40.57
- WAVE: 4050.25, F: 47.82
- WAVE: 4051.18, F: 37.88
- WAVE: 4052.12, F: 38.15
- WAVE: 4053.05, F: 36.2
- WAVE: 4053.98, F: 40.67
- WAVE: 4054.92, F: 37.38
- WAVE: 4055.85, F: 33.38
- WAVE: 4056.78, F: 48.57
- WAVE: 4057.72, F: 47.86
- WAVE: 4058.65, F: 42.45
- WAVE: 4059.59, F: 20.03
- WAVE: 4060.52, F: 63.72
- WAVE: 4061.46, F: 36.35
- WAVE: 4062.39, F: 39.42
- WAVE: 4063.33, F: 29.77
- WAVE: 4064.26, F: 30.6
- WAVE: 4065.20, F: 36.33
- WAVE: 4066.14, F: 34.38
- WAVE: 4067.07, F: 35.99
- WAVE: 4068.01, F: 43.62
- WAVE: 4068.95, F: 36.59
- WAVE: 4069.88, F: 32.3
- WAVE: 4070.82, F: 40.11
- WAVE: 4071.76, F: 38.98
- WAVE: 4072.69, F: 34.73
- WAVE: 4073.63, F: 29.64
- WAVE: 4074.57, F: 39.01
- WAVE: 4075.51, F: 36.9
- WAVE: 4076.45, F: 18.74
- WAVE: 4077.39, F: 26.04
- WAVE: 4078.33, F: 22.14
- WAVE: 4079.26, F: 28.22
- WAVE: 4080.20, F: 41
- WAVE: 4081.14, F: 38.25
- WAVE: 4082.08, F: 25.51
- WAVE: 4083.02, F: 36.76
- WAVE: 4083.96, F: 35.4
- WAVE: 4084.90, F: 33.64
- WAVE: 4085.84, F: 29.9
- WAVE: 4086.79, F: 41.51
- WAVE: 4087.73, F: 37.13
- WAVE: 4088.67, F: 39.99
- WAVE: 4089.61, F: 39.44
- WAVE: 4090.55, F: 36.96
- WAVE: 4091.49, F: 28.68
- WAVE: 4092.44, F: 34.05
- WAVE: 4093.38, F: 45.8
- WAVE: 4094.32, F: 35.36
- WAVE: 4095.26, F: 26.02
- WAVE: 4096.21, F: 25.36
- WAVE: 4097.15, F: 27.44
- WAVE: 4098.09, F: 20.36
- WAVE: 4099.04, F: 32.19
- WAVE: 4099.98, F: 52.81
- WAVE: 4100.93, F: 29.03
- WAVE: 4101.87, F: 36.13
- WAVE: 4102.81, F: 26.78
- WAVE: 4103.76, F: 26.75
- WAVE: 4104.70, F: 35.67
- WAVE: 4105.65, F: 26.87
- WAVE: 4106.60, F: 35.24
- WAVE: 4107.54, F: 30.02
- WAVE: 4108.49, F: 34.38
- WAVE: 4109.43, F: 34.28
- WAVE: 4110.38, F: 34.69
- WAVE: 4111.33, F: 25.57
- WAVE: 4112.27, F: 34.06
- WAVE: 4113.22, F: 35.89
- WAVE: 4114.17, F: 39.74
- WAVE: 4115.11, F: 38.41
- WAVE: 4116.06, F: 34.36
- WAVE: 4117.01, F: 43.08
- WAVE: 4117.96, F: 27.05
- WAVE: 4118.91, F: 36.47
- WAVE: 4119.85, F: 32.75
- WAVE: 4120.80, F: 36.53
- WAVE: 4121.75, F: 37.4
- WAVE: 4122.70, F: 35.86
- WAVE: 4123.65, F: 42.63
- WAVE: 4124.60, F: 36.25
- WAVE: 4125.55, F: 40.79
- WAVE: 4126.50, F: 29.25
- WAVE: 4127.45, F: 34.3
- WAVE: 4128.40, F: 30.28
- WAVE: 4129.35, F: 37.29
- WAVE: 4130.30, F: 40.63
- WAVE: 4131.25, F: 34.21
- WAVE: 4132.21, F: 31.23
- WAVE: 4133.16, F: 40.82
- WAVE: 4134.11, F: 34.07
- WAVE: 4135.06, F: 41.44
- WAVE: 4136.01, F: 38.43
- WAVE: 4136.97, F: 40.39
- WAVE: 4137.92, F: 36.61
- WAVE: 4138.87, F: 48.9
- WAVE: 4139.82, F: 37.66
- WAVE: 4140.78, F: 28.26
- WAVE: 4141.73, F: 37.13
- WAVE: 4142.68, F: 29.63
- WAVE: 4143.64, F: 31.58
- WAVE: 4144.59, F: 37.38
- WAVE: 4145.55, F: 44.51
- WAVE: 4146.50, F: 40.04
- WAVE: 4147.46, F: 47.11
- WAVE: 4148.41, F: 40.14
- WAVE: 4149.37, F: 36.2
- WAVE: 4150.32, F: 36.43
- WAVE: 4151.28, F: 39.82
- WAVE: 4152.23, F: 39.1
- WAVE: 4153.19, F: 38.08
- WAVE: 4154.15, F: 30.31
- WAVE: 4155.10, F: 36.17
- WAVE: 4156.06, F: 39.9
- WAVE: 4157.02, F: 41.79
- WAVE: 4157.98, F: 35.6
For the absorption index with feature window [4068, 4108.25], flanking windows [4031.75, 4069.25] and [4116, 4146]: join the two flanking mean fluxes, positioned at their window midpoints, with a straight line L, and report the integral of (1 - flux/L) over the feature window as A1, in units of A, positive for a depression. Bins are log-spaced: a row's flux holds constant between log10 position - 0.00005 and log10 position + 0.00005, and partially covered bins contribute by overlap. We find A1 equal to 4.4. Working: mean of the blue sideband 38.2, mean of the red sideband 36.5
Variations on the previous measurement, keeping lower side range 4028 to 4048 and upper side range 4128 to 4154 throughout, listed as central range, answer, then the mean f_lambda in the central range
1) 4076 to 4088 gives 1.85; 31.8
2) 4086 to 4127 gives 3.53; 34.4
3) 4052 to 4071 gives -0.33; 38.3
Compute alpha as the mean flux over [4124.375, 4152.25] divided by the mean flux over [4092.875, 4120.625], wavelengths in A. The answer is 1.12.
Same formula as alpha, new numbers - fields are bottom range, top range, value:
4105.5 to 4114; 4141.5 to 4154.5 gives 1.15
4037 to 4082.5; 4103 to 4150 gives 0.98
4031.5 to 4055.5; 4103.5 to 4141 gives 0.94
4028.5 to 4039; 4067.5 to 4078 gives 0.89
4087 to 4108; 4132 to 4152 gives 1.15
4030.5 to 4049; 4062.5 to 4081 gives 0.91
